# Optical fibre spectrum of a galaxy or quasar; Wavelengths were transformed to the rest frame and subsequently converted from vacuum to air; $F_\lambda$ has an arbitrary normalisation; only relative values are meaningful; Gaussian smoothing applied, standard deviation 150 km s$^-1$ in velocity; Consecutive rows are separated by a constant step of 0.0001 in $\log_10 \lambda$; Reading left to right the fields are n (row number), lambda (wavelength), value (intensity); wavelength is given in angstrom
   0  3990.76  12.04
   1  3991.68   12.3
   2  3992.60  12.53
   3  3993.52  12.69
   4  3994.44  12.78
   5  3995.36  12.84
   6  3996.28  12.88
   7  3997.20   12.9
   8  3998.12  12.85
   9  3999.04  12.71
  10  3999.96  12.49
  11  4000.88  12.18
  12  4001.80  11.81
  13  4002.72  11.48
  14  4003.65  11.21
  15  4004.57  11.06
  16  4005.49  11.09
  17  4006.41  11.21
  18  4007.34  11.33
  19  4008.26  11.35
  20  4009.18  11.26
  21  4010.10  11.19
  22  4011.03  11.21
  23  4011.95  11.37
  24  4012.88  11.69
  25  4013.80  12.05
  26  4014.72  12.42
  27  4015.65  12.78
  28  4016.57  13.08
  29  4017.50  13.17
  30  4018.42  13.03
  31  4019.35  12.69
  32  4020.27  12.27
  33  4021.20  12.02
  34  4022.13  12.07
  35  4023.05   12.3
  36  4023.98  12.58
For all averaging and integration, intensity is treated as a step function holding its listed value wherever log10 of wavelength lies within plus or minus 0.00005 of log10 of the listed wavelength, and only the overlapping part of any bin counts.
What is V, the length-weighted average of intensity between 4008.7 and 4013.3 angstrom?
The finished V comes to 11.3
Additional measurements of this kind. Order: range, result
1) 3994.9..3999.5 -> 12.8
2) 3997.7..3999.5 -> 12.8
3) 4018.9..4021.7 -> 12.3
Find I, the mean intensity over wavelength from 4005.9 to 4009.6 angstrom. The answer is 11.3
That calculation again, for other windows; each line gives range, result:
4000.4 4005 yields 11.5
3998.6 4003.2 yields 12.1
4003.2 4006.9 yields 11.1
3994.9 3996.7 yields 12.9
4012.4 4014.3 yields 11.9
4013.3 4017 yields 12.6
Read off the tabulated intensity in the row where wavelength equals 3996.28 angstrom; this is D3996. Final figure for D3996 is 12.88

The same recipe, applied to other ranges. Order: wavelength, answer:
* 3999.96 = 12.49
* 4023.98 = 12.58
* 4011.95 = 11.37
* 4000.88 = 12.18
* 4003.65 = 11.21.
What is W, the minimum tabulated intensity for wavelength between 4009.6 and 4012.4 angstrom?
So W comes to 11.19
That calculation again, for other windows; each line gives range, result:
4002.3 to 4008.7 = 11.06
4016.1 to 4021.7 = 12.02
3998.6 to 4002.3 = 11.81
